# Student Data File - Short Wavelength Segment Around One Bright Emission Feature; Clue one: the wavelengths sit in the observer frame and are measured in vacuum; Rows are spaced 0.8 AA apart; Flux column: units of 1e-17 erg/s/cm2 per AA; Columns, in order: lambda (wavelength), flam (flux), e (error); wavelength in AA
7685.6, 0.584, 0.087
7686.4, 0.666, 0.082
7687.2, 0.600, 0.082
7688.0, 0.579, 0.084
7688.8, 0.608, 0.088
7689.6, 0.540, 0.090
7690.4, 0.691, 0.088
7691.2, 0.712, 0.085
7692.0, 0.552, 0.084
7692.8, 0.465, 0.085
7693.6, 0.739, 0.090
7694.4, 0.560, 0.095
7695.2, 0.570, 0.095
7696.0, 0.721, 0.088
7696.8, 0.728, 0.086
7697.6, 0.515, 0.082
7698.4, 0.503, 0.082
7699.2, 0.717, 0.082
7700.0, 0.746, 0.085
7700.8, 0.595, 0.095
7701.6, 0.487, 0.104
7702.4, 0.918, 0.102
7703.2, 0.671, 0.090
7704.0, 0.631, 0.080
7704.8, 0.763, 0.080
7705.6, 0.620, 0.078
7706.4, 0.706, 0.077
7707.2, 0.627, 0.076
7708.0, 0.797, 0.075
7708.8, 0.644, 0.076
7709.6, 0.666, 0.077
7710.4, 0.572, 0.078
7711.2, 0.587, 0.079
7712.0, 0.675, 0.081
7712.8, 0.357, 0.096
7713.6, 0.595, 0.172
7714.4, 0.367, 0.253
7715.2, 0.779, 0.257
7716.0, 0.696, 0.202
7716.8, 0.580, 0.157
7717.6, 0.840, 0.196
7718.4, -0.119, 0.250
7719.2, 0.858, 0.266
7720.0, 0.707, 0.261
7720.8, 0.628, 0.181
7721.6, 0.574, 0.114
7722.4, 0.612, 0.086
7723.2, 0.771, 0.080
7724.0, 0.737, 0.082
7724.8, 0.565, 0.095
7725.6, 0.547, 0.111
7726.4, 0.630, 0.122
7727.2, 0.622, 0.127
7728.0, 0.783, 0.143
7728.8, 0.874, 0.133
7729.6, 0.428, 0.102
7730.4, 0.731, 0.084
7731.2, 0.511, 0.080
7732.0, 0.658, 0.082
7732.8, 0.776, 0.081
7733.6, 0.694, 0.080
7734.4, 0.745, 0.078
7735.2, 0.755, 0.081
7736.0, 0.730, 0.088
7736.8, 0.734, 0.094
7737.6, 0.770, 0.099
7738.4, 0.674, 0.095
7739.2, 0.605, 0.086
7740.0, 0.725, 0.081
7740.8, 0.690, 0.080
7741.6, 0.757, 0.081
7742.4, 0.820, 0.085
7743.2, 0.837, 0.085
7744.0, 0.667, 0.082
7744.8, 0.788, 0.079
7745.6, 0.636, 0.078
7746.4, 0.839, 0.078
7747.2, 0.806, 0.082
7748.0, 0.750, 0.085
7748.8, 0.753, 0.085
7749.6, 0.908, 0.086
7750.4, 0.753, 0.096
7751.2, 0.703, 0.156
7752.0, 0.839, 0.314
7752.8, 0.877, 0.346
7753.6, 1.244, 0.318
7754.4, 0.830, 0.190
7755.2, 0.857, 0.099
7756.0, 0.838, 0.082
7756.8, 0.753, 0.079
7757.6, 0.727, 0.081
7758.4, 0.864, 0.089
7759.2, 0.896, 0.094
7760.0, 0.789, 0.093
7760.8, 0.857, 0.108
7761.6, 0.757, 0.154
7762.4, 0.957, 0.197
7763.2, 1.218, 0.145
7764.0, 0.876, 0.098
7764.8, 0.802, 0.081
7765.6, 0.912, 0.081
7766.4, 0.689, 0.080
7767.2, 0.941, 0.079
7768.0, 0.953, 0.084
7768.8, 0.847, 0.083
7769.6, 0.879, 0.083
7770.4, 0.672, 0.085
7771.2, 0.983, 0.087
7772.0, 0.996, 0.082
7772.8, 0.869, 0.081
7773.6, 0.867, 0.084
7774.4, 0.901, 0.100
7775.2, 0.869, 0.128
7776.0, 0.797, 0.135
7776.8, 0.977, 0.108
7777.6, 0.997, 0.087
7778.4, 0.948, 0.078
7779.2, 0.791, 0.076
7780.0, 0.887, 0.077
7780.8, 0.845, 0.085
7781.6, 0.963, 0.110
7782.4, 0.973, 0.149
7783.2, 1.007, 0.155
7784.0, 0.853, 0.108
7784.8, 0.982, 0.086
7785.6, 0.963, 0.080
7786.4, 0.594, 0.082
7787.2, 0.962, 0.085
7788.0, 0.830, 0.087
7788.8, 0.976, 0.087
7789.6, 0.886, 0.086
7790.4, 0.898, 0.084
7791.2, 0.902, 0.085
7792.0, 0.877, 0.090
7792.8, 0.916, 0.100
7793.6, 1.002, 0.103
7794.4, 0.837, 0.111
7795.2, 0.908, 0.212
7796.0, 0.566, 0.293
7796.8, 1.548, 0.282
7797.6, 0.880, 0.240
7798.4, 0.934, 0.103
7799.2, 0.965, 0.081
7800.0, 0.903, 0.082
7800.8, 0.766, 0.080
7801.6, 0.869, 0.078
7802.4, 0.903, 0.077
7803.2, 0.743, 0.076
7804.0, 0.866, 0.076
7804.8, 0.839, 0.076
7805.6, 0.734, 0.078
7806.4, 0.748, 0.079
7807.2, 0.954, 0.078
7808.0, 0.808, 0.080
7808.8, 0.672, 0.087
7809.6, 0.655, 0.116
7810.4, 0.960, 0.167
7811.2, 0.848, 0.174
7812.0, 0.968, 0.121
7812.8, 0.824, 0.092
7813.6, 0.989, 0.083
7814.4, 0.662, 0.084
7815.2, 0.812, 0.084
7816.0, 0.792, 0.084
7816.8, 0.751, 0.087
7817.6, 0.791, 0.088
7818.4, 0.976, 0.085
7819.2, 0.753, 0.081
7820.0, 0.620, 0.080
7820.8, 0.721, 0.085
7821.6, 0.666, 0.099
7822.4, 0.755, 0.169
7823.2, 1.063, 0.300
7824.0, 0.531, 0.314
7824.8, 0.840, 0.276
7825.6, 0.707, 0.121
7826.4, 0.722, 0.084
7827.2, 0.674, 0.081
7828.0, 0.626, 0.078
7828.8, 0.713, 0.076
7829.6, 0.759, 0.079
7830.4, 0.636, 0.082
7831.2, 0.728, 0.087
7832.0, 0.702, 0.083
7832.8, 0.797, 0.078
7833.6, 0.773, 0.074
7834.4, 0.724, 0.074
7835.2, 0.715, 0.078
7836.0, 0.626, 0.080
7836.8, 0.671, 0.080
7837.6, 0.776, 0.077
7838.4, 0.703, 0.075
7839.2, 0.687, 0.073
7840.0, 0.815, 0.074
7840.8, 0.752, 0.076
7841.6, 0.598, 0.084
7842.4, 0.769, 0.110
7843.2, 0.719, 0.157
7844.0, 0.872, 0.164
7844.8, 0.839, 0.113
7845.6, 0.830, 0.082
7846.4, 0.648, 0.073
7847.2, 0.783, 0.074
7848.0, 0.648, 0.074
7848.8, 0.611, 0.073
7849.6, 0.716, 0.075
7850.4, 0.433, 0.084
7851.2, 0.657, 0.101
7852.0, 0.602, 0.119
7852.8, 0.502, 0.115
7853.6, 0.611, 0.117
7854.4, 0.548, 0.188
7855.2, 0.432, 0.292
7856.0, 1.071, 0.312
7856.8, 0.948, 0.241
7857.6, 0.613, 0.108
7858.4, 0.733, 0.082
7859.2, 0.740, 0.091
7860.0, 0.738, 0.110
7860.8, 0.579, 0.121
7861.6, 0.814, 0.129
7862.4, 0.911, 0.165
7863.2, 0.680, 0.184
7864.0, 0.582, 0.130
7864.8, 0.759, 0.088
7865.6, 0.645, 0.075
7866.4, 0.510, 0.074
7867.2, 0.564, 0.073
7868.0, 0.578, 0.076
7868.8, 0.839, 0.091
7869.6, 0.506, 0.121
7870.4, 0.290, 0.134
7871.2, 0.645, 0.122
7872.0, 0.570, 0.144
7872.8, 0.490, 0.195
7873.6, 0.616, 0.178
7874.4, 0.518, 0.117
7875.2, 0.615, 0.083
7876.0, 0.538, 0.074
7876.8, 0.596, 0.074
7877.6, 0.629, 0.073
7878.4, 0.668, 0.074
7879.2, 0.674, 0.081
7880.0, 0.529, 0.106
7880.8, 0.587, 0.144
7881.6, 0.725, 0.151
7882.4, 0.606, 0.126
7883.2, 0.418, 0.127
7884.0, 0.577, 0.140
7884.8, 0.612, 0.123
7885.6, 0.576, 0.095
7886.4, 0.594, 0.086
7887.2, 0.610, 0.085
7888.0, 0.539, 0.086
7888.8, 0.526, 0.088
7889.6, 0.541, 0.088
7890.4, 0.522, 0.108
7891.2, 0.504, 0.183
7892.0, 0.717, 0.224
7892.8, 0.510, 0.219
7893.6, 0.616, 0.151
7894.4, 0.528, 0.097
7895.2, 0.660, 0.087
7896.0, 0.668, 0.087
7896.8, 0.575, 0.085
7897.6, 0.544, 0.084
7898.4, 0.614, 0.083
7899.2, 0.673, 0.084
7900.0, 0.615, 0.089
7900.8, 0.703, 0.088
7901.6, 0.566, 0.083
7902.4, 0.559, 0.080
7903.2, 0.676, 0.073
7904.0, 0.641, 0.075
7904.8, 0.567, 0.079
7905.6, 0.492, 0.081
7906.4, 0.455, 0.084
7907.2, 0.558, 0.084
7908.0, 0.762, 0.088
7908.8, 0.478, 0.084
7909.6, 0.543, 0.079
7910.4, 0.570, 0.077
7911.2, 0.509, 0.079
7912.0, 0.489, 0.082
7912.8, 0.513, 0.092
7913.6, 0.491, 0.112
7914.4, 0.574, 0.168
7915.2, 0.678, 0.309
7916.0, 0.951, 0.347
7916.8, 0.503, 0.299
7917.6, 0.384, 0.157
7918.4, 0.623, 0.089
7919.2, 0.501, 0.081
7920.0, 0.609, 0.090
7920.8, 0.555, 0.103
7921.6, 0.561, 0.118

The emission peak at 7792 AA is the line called Mg II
